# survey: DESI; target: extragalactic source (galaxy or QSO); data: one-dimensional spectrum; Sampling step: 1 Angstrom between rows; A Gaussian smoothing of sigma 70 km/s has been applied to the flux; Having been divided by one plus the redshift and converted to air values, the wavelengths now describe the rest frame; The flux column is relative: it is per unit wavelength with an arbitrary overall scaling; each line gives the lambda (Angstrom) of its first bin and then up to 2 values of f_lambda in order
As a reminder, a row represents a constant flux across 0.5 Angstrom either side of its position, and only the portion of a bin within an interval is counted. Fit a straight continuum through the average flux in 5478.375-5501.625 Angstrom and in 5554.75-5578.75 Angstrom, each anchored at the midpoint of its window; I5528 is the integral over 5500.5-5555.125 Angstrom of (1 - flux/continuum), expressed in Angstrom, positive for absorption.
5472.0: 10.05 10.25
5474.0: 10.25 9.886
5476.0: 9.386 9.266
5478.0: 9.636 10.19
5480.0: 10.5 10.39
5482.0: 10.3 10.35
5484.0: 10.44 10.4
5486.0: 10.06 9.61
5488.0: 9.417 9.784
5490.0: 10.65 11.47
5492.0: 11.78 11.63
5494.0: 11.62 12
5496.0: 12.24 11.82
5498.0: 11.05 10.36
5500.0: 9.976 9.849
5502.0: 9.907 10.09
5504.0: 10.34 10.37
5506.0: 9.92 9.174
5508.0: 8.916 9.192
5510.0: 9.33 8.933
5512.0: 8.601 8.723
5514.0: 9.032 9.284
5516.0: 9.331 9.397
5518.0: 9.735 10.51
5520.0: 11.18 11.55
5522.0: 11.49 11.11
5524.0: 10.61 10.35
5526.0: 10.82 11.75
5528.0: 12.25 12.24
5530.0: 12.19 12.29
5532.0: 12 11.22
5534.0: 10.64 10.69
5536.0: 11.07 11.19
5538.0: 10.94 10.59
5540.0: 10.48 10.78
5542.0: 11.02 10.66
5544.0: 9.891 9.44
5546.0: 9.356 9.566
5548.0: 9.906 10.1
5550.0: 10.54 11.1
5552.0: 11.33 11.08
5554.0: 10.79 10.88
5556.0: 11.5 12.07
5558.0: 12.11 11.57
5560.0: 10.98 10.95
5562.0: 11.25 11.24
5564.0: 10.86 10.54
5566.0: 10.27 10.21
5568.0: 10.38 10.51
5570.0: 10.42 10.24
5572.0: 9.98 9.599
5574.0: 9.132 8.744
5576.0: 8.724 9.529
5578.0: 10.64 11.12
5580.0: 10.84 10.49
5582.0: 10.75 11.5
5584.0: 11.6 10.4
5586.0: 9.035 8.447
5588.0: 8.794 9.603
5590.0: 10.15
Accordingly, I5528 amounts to 0.9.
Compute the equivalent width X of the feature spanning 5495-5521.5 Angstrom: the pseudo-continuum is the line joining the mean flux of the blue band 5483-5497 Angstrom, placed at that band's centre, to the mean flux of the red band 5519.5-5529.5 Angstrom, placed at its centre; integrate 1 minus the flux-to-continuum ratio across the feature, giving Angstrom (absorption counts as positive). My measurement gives 2.7 Angstrom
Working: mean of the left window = 10.9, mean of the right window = 11.3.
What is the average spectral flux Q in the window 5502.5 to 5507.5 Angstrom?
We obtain 9.98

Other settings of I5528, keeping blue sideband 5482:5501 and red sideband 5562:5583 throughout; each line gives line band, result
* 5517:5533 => -1.1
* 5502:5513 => 1.2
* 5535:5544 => -0.3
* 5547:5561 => -0.9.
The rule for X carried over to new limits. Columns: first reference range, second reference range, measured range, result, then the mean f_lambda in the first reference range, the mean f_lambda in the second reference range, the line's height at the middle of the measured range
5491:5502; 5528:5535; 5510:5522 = 1.84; 11.2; 11.7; 11.5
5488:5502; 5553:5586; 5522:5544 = -0.75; 11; 10.6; 10.8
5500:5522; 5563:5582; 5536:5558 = -1.51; 9.73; 10.2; 9.99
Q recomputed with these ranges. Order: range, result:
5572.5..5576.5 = 9.05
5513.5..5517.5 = 9.26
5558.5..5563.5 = 11.2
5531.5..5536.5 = 11.1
